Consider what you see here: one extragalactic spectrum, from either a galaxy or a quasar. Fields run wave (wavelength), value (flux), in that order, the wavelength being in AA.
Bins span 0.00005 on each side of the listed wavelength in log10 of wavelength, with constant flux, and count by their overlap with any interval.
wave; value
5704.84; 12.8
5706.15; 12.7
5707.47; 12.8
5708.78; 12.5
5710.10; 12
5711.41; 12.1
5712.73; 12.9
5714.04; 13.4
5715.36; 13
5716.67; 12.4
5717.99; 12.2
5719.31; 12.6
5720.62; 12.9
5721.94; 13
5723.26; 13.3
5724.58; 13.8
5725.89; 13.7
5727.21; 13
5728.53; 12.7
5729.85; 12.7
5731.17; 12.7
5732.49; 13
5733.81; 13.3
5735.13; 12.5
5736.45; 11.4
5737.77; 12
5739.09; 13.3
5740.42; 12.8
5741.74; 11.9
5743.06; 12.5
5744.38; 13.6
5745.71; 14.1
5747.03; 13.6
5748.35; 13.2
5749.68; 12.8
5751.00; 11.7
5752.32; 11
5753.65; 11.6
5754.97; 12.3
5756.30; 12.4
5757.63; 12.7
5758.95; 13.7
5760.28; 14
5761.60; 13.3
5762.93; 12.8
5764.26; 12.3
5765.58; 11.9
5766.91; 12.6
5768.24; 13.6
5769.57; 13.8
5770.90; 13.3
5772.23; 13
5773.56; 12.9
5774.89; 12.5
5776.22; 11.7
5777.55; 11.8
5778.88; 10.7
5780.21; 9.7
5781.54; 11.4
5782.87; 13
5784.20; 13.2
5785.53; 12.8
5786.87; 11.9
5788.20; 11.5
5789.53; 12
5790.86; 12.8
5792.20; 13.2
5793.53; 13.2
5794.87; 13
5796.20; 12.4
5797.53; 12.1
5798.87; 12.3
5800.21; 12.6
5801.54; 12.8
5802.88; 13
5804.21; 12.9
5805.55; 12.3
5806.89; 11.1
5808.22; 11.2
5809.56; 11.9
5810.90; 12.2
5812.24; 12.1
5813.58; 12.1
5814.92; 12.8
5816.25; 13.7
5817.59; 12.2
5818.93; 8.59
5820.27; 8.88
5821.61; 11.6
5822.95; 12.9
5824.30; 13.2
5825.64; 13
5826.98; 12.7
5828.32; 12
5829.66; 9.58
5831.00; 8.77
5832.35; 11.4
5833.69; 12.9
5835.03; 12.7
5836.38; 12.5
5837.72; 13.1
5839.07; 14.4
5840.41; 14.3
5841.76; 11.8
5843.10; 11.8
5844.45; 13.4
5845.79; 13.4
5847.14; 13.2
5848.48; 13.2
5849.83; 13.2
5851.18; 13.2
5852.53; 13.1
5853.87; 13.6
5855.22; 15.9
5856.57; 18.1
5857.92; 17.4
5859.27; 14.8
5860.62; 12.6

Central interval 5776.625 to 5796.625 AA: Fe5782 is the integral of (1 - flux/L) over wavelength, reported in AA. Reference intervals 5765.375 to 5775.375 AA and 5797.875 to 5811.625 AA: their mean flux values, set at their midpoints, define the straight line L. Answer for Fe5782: 0.72 AA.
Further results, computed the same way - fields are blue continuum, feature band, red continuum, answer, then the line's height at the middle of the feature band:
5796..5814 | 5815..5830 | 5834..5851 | 1.0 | 12.6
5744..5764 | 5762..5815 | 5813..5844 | 0.5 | 12.5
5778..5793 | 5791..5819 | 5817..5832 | -1.8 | 11.6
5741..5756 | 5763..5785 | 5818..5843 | 0.0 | 12.4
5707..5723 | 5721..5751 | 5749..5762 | -0.8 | 12.6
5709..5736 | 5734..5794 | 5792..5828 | 0.0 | 12.5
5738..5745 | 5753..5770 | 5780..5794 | -0.4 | 12.6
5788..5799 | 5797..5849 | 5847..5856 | 3.6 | 13.1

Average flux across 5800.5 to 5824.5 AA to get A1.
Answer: 12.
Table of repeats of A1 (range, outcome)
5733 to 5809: 12.5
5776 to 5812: 12.2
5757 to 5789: 12.5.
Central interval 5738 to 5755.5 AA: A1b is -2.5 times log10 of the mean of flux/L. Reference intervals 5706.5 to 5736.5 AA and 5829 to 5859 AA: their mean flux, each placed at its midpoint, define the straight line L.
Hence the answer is 0.022 mag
